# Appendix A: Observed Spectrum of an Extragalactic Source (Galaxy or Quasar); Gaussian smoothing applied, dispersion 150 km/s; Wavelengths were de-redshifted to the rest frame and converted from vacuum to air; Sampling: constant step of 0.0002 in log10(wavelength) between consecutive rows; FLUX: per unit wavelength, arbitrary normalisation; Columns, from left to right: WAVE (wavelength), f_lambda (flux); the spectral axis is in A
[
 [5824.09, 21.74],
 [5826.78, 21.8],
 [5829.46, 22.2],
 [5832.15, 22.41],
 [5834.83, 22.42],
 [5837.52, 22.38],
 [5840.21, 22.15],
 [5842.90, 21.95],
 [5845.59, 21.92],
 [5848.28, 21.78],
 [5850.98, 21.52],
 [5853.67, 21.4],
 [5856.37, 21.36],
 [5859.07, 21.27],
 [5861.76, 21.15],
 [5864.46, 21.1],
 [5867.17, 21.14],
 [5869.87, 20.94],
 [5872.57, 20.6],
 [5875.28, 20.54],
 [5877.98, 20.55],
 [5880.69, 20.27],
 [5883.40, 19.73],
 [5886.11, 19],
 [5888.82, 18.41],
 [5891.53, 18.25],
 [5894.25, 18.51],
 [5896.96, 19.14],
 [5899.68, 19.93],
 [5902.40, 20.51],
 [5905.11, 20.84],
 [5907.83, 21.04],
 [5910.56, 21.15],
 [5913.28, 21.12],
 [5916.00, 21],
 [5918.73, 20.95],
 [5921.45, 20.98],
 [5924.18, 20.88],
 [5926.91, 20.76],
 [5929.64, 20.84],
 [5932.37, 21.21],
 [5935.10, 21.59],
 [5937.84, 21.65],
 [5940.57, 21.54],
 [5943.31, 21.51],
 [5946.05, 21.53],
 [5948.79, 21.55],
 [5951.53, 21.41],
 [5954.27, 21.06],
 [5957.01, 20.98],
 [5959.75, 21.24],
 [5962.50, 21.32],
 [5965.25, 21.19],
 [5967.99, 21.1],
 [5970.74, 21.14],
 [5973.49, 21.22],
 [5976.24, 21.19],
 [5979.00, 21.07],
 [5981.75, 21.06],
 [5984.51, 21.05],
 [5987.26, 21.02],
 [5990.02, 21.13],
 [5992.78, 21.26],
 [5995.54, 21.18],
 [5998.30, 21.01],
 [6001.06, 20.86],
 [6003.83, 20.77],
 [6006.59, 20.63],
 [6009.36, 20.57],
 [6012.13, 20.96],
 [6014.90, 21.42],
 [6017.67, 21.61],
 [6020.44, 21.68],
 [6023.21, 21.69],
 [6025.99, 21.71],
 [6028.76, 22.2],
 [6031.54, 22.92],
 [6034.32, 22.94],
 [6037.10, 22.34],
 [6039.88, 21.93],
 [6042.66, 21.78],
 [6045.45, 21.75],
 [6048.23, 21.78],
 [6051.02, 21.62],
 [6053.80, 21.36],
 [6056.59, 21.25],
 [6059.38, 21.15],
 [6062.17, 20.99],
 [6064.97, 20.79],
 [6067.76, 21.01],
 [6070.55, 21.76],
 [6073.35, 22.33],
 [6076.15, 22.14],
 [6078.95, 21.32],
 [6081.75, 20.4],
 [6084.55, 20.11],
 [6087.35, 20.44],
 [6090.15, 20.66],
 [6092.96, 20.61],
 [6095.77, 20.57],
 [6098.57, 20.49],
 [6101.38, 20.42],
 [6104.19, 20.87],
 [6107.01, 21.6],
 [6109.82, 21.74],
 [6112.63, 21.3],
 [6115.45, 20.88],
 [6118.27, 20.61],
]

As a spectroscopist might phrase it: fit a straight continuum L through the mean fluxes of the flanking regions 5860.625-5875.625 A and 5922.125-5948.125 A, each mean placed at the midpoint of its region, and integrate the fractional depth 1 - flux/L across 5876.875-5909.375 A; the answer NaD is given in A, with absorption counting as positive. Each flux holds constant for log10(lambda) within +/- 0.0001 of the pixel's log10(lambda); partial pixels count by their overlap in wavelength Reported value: 2.1 A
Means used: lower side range 20.9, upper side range 21.3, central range 19.7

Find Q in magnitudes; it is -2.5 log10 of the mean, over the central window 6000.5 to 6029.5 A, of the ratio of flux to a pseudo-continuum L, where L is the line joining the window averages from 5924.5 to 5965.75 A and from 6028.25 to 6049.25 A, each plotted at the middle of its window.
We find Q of 0.035 mag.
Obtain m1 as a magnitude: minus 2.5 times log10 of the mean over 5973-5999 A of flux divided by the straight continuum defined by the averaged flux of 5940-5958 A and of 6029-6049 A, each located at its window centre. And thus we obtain 0.03 mag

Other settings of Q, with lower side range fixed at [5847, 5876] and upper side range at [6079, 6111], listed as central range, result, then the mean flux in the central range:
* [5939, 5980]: -0.01 mag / 21.3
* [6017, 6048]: -0.06 mag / 22.1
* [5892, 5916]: 0.04 mag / 20.2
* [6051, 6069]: -0.02 mag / 21.1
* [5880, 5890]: 0.10 mag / 19.3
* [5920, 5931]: 0.01 mag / 20.9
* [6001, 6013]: 0.01 mag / 20.7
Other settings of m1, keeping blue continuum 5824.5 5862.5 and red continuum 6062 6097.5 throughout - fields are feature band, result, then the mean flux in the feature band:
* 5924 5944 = 0.01 mag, 21.3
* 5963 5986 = 0.01 mag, 21.1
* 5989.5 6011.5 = 0.02 mag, 20.9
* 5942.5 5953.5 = 0.00 mag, 21.5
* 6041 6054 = -0.03 mag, 21.7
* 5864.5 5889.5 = 0.08 mag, 20.2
